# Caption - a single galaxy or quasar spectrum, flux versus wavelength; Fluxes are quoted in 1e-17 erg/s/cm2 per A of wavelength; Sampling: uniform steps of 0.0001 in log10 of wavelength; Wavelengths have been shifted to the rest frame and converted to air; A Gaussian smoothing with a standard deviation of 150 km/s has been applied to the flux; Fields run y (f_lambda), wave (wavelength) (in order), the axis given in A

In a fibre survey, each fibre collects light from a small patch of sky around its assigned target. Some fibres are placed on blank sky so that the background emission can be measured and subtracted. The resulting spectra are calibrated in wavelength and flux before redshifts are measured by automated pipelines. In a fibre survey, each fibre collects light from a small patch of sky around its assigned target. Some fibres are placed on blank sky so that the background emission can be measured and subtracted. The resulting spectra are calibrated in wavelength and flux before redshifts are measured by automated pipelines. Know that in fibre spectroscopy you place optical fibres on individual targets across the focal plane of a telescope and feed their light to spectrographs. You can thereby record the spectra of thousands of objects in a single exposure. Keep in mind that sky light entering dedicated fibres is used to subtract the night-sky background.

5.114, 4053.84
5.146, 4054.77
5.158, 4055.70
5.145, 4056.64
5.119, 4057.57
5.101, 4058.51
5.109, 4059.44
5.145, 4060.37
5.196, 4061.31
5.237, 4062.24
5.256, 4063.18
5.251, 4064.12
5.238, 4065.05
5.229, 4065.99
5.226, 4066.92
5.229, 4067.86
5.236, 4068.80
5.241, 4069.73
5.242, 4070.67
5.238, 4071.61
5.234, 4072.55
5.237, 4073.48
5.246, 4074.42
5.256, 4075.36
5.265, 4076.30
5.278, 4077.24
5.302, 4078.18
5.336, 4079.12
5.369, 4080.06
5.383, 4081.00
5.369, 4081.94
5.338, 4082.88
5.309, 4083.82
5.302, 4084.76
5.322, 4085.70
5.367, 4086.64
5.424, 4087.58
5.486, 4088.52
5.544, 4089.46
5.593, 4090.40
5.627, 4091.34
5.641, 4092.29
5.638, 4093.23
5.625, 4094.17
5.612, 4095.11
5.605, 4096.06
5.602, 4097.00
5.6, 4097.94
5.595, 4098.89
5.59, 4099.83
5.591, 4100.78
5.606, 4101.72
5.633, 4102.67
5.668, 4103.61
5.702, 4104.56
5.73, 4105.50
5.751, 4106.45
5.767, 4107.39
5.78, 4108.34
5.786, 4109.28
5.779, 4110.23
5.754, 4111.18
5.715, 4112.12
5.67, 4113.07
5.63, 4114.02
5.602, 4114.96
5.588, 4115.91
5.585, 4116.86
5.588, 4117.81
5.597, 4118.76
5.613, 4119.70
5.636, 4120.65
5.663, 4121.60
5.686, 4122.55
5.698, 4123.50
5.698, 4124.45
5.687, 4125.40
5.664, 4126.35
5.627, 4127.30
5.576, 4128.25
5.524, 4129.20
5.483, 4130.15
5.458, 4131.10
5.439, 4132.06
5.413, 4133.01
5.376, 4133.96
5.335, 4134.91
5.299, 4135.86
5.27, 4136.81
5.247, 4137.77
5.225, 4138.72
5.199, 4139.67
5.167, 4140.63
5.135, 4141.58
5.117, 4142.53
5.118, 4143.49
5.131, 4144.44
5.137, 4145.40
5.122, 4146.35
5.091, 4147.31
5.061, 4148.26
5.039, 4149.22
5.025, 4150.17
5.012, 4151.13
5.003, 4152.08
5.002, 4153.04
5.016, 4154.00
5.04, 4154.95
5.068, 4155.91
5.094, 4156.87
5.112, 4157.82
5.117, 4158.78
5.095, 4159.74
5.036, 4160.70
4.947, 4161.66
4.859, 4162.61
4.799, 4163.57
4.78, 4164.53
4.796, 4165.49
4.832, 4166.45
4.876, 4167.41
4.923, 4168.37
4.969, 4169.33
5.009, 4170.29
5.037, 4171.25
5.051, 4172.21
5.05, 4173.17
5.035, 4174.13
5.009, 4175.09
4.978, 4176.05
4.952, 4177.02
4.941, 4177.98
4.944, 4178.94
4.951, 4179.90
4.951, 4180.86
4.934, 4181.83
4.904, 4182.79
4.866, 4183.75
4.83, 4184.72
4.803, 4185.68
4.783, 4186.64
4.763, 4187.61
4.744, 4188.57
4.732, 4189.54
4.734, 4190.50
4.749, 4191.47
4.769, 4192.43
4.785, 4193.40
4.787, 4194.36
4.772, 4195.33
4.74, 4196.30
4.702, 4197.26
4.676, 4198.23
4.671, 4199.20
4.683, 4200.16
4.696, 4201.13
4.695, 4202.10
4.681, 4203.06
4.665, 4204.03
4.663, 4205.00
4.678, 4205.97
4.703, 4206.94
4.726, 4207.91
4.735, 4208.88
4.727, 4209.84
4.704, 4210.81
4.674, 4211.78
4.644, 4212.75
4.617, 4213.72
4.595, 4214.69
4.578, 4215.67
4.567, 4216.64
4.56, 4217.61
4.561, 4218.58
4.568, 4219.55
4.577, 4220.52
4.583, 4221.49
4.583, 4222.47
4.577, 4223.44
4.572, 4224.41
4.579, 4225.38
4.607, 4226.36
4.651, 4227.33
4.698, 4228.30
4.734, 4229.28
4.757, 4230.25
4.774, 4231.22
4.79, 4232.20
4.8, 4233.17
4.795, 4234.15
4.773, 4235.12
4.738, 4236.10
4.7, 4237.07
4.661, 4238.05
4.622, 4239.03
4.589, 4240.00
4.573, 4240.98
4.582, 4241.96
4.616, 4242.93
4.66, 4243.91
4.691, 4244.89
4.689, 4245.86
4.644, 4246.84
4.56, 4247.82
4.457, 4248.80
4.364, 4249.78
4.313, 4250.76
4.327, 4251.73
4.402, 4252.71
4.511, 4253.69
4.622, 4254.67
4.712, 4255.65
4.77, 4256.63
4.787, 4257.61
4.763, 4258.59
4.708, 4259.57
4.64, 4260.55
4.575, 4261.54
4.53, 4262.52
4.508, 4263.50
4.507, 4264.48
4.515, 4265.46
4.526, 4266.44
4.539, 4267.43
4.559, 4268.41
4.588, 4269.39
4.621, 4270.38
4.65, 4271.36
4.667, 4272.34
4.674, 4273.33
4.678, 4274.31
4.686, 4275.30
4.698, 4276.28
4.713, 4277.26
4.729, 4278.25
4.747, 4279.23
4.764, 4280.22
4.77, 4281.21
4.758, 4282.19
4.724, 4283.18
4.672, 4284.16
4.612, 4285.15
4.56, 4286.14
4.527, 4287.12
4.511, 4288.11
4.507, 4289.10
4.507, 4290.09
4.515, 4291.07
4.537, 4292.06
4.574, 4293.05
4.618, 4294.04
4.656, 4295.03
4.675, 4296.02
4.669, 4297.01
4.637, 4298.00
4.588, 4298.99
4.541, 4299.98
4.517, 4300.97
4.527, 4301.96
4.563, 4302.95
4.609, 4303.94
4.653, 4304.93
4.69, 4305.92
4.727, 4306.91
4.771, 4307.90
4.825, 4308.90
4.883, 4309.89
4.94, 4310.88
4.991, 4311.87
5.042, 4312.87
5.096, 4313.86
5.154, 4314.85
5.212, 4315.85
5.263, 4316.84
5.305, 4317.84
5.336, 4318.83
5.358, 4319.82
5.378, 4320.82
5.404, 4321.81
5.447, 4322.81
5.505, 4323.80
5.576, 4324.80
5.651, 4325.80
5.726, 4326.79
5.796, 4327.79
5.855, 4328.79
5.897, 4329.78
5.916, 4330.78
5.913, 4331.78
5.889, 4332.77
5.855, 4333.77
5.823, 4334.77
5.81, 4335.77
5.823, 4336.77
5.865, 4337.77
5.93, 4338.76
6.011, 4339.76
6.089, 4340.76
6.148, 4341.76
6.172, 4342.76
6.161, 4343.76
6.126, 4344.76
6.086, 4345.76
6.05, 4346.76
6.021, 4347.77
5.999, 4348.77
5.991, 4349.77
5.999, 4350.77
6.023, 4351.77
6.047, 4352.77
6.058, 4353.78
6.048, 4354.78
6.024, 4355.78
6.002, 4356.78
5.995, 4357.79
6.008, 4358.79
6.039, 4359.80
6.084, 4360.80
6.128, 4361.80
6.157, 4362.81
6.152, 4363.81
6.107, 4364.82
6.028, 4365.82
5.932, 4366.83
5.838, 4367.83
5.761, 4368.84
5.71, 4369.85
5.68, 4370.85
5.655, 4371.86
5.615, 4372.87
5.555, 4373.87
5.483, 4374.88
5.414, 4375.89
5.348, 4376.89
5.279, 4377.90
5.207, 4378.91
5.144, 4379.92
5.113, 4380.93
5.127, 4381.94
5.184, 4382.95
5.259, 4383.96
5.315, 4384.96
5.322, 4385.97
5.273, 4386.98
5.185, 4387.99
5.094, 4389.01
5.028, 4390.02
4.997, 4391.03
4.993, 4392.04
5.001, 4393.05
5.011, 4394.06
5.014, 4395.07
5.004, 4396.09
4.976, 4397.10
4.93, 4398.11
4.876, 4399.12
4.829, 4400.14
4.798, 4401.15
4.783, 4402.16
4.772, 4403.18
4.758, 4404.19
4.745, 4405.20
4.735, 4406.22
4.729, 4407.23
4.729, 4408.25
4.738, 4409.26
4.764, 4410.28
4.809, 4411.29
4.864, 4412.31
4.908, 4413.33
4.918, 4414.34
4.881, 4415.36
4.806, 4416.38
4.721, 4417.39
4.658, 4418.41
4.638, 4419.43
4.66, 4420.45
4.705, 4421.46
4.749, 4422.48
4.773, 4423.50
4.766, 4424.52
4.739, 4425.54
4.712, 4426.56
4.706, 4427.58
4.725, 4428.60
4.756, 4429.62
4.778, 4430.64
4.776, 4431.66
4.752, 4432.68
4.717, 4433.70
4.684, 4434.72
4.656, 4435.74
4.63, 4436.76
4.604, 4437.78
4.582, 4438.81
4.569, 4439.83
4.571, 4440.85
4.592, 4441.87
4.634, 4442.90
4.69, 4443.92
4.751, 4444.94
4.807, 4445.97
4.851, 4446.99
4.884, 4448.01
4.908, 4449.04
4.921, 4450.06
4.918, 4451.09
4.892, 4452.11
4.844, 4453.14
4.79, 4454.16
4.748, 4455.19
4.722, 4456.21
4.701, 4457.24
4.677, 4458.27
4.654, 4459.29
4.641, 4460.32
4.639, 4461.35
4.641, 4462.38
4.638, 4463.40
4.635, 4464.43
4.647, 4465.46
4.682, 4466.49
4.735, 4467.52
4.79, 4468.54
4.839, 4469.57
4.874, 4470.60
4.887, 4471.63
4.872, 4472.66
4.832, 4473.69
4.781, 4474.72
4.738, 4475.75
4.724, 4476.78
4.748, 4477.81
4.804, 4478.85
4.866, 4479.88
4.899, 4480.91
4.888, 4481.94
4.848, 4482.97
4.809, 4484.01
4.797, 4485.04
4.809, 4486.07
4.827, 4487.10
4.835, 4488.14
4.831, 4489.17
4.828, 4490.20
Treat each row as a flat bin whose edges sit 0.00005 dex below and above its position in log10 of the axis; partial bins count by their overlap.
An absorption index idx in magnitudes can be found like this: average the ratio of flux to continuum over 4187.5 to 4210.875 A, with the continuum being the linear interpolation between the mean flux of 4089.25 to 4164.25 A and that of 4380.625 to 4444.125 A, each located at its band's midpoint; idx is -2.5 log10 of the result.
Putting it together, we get 0.12 mag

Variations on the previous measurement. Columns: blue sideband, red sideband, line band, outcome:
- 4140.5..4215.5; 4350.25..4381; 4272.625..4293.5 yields 0.16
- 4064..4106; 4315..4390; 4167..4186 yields 0.12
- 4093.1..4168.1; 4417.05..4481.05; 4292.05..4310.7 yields 0.09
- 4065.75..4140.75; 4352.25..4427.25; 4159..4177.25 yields 0.10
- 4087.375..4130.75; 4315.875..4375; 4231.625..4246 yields 0.22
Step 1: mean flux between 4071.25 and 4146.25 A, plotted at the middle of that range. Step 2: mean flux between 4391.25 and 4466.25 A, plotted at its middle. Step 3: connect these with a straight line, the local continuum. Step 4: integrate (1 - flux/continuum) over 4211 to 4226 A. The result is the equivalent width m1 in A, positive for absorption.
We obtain 1.9 A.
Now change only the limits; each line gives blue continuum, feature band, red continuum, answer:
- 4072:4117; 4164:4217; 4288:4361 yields 6.61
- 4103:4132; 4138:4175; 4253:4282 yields 2.48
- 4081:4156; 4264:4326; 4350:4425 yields 6.27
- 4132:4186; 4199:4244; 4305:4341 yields 4.67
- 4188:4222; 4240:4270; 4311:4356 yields 3.05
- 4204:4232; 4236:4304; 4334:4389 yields 5.96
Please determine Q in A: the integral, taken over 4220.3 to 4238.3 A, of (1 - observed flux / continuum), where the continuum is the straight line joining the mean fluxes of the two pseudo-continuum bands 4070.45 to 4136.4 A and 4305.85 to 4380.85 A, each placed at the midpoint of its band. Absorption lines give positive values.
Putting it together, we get 3.0 A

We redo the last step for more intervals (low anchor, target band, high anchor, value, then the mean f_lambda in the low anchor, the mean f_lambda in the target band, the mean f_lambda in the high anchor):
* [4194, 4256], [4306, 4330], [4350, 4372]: 1.2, 4.64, 5.28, 5.98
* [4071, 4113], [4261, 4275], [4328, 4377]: 2.9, 5.51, 4.58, 5.93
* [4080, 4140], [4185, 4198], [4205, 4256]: 0.4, 5.55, 4.76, 4.63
